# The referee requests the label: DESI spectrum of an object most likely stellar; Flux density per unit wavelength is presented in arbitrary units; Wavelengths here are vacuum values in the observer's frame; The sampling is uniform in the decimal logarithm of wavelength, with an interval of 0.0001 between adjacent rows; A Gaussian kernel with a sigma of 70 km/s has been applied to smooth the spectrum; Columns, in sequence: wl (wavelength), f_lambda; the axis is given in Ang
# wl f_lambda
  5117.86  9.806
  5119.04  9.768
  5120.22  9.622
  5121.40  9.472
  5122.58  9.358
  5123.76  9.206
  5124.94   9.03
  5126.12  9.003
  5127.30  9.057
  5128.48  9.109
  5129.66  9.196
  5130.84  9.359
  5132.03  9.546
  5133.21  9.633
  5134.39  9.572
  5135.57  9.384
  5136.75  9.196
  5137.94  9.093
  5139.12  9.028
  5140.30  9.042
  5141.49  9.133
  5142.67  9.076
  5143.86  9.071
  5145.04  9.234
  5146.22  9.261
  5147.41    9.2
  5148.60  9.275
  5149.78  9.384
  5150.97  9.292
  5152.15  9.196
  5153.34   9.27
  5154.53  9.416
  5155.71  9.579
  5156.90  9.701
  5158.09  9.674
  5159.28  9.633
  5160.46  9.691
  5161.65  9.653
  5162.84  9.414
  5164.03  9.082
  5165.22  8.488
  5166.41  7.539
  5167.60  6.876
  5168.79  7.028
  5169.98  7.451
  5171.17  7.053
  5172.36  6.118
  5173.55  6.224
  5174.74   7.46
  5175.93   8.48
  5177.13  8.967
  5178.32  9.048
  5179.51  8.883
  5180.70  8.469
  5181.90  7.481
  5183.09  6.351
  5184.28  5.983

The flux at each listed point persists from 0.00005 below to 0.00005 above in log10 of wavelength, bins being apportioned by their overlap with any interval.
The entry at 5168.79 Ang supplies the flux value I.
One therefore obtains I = 7.028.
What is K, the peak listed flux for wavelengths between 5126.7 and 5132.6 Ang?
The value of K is 9.546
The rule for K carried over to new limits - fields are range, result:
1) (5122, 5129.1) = 9.358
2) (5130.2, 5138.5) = 9.633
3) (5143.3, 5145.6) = 9.234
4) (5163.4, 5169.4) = 9.082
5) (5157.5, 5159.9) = 9.674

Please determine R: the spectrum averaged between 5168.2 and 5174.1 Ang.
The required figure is 6.78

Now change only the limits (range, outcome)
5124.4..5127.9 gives 9.03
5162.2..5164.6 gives 9.25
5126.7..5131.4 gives 9.19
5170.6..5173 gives 6.58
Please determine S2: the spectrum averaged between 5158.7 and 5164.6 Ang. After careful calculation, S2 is 9.5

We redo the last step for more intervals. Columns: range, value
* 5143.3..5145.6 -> 9.17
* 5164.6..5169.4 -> 7.49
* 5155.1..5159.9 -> 9.66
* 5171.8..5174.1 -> 6.17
